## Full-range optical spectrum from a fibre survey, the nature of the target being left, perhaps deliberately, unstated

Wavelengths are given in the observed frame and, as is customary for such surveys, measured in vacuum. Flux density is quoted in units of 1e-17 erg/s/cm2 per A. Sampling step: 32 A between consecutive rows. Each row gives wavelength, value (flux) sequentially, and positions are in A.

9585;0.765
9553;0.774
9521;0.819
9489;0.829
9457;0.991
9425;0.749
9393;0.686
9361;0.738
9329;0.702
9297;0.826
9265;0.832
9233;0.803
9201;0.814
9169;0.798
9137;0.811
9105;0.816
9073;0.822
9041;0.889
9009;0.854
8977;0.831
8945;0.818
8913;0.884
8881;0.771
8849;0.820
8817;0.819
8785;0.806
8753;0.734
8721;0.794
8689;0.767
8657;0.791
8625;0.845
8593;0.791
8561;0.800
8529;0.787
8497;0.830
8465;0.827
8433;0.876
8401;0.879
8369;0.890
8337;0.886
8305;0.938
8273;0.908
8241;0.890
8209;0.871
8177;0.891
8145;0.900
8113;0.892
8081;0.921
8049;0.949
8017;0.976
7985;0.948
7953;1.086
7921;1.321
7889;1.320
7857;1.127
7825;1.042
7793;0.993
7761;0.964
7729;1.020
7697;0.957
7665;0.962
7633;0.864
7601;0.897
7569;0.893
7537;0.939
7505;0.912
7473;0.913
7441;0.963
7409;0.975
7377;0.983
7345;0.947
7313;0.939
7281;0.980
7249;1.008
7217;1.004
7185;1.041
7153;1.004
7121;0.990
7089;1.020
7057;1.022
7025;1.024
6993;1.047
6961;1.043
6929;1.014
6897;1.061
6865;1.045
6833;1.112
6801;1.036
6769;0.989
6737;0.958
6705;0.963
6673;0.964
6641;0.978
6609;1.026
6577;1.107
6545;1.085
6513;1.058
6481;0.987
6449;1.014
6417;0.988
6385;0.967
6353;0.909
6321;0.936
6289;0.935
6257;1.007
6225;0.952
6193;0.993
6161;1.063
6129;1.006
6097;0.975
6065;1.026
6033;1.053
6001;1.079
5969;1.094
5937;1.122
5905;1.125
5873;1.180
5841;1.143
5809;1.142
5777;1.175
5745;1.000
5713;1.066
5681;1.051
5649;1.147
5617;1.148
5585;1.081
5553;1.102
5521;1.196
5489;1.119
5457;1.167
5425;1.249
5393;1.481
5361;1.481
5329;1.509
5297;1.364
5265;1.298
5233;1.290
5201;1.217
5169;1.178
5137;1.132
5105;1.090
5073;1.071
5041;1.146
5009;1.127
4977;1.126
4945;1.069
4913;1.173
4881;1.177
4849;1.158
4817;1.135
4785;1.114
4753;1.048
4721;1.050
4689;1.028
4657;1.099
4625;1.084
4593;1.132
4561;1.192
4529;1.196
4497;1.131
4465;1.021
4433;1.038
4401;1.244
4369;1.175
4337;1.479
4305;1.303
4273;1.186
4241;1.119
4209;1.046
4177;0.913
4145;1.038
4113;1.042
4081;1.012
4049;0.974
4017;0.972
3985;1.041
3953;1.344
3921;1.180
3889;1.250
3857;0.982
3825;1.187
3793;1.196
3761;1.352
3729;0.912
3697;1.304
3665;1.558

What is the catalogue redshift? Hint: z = 1.82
